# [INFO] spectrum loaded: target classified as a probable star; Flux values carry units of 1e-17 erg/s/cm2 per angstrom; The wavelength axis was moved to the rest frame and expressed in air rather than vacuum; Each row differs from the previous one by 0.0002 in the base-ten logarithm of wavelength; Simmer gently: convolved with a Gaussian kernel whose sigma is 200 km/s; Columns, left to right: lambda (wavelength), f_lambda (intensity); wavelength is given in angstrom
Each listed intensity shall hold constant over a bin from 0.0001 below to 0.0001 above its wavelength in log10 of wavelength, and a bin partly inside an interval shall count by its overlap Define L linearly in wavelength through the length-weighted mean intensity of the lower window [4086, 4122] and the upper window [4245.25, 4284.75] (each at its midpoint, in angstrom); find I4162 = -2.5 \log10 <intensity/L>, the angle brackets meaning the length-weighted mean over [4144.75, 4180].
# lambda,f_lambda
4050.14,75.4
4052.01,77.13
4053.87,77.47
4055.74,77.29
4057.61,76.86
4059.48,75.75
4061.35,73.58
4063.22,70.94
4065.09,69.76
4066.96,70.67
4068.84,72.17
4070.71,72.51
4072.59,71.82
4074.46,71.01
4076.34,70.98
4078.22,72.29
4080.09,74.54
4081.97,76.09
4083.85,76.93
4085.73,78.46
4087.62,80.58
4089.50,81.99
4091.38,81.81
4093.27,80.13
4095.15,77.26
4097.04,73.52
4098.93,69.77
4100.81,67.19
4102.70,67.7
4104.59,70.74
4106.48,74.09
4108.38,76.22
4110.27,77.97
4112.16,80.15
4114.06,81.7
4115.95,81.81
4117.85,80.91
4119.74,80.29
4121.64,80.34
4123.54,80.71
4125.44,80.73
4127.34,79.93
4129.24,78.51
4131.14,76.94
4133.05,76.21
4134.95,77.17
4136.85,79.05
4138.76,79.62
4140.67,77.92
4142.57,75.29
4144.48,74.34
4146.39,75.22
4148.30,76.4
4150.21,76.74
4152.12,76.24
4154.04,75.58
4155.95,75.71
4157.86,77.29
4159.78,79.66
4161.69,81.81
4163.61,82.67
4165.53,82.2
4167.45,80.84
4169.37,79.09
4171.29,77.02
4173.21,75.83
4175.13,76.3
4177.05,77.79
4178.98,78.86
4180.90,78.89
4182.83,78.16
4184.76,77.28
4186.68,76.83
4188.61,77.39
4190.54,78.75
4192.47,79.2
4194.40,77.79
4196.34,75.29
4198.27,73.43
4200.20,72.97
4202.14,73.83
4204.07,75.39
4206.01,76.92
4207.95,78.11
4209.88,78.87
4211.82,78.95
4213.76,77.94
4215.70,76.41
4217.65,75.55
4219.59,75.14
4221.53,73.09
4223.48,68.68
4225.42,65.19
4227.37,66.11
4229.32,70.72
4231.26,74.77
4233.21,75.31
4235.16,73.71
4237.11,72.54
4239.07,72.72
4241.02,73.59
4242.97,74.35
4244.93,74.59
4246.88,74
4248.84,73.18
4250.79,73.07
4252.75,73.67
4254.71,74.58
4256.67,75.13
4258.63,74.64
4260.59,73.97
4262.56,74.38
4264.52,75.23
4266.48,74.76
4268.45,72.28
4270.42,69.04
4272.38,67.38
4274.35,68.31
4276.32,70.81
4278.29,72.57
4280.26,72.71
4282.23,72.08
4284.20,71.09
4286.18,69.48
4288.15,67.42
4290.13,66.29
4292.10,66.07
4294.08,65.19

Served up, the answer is -0.04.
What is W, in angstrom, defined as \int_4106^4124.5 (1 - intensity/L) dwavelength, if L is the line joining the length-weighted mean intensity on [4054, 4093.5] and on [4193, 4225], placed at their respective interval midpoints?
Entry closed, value -1.1 angstrom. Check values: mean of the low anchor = 75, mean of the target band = 79.5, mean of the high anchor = 75.4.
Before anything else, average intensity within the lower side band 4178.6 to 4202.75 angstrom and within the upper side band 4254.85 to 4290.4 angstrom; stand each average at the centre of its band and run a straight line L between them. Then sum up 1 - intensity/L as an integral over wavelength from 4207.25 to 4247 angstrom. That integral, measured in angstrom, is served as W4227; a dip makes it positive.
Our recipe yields 0.4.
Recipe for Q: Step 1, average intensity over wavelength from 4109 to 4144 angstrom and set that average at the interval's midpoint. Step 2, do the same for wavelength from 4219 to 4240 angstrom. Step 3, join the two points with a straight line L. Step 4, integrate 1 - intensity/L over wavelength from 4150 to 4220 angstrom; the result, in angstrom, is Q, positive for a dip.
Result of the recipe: -2.5 angstrom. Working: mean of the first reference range 79.1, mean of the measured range 77.5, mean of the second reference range 71.6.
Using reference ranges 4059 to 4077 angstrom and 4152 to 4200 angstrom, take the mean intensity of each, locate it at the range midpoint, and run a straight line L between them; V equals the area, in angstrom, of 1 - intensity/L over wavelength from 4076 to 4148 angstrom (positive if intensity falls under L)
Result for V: -2.6 angstrom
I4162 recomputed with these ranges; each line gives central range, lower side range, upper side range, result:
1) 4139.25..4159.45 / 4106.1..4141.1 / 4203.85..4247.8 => 0.02 mag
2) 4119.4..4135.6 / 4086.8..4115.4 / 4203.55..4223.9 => -0.04 mag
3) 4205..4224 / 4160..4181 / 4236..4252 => 0.00 mag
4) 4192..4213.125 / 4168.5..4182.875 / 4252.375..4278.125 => 0.00 mag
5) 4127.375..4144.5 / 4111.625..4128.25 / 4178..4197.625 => 0.03 mag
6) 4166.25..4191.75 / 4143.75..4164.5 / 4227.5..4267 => -0.02 mag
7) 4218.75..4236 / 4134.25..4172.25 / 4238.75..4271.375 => 0.05 mag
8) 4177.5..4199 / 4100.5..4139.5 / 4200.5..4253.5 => -0.03 mag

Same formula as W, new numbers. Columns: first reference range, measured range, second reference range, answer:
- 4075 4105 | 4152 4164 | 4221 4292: -0.75 angstrom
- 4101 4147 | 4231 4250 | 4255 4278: -0.13 angstrom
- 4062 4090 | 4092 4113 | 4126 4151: 0.33 angstrom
